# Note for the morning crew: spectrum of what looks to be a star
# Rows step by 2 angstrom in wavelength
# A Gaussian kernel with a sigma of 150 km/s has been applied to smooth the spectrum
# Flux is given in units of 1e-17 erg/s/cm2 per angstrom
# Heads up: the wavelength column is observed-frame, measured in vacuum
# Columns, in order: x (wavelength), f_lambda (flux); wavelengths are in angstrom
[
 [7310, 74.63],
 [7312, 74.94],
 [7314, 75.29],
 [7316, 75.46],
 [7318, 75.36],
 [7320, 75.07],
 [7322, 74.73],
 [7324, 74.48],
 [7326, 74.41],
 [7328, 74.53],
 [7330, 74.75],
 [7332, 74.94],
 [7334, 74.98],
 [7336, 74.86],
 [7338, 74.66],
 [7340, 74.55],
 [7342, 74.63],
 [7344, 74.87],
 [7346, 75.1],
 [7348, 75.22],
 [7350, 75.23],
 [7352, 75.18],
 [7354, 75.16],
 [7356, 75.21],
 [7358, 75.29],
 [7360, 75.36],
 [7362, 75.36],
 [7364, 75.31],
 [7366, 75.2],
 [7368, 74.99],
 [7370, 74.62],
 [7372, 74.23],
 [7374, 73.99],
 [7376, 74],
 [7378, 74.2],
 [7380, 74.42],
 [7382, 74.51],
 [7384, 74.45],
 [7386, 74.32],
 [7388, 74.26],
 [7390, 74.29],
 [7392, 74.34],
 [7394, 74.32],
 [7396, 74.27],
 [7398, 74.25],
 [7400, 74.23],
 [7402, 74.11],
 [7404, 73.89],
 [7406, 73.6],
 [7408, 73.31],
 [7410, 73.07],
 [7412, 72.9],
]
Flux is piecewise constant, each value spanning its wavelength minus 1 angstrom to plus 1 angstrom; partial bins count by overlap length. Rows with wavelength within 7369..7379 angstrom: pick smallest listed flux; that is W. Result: 73.99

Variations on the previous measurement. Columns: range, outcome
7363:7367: 75.2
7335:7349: 74.55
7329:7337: 74.75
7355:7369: 74.99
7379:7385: 74.42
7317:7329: 74.41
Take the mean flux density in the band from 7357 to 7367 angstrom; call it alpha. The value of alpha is 75.3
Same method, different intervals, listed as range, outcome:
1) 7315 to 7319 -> 75.4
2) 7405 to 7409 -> 73.5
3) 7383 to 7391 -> 74.3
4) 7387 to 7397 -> 74.3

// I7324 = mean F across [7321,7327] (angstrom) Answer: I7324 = 74.5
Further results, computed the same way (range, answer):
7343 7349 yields 75.1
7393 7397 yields 74.3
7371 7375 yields 74.1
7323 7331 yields 74.5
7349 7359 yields 75.2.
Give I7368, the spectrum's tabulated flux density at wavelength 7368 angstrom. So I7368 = 74.99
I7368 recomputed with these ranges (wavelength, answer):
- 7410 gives 73.07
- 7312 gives 74.94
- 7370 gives 74.62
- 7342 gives 74.63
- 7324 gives 74.48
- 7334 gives 74.98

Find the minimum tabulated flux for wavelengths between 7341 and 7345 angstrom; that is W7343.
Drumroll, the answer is 74.63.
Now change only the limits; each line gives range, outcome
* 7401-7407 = 73.6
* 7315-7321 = 75.07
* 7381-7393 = 74.26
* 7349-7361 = 75.16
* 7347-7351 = 75.22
